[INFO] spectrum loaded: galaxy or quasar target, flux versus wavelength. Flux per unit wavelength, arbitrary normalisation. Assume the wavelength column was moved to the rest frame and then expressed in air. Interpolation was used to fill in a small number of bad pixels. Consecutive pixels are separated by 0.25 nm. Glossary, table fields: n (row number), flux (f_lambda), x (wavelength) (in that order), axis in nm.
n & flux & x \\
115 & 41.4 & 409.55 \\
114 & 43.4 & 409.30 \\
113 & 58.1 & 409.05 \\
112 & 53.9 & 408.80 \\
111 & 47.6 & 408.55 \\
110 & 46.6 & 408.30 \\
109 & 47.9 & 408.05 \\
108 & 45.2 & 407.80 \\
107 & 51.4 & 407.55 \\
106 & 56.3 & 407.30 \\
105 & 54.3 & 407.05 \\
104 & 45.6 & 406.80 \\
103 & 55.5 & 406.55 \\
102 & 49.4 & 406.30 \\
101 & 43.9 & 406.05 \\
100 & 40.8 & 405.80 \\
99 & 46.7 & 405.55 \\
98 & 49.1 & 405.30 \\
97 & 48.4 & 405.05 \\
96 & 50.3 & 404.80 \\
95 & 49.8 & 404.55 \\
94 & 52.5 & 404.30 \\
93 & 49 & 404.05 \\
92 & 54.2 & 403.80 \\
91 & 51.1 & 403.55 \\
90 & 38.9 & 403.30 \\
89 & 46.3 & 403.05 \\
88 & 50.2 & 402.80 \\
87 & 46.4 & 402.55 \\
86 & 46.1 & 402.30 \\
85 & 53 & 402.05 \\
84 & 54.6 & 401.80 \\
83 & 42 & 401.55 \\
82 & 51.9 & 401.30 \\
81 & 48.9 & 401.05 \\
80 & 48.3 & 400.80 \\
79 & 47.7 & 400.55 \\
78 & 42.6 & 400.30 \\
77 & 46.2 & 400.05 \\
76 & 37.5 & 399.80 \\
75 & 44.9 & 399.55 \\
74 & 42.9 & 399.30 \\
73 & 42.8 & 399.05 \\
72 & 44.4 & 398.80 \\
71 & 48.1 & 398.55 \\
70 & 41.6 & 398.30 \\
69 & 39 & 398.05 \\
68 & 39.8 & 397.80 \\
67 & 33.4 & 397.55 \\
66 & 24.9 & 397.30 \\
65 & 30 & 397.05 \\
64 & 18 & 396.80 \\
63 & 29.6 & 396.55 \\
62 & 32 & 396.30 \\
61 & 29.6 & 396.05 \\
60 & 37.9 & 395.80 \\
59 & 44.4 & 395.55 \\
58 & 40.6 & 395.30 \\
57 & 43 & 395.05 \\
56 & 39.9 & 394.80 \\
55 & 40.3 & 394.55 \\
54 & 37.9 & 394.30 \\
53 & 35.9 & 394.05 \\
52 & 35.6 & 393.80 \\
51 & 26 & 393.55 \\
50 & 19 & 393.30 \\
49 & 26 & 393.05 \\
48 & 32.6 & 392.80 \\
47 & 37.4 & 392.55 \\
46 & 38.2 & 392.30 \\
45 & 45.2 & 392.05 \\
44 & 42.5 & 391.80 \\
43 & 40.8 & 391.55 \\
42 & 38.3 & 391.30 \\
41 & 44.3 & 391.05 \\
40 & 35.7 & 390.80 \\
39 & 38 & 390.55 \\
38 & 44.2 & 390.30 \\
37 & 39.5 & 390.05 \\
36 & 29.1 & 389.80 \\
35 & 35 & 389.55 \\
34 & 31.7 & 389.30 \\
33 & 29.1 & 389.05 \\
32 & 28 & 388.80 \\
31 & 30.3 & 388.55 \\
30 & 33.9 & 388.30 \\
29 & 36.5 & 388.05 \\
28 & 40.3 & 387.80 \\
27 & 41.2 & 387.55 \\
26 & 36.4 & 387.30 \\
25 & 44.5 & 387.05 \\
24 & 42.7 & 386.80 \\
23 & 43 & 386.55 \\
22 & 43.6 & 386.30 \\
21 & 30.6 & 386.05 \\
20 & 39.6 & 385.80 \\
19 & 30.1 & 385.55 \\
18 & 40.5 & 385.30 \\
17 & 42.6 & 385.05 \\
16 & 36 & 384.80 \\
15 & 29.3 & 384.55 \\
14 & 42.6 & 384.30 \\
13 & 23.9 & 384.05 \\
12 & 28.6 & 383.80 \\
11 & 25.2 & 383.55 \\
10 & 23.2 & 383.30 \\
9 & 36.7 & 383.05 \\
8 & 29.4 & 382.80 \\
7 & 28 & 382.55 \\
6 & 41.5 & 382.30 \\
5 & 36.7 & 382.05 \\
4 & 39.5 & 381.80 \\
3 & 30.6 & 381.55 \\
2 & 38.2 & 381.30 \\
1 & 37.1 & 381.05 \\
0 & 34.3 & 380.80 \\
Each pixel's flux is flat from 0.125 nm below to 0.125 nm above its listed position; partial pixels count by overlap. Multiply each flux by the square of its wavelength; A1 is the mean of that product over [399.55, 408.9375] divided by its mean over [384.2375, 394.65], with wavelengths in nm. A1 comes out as 1.43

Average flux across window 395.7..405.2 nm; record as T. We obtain 43.1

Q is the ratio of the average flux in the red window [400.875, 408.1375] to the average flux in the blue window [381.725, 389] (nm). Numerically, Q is 1.4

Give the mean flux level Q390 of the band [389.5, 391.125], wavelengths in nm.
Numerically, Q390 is 37.9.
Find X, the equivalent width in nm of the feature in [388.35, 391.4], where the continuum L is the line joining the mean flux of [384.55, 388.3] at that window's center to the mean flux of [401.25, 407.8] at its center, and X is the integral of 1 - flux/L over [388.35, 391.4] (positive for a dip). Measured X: 0.41 nm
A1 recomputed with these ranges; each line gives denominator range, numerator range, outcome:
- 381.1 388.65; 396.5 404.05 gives 1.31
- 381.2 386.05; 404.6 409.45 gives 1.64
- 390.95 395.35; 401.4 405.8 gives 1.39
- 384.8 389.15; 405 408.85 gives 1.45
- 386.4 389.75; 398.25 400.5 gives 1.28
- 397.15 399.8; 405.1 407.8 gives 1.28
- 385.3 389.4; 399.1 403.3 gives 1.37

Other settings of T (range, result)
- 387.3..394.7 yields 35.6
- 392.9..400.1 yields 36.1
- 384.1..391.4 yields 37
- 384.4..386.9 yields 37.8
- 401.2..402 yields 49.8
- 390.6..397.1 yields 35.5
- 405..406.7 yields 47.6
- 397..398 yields 32.7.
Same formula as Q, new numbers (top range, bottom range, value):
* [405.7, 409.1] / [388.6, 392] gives 1.35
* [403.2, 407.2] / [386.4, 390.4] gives 1.33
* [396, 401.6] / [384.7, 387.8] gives 1.00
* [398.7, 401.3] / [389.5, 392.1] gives 1.14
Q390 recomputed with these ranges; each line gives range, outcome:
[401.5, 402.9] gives 49.1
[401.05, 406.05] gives 48.4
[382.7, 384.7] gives 29.9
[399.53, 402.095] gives 47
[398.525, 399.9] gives 43.2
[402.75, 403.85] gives 47.6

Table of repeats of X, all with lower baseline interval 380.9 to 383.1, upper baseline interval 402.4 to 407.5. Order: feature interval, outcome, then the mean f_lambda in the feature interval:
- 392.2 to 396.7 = 0.847 nm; 34.7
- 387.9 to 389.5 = 0.300 nm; 31.9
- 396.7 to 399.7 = 0.491 nm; 37.6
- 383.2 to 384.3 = 0.275 nm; 27.2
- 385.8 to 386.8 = -0.047 nm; 39.6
